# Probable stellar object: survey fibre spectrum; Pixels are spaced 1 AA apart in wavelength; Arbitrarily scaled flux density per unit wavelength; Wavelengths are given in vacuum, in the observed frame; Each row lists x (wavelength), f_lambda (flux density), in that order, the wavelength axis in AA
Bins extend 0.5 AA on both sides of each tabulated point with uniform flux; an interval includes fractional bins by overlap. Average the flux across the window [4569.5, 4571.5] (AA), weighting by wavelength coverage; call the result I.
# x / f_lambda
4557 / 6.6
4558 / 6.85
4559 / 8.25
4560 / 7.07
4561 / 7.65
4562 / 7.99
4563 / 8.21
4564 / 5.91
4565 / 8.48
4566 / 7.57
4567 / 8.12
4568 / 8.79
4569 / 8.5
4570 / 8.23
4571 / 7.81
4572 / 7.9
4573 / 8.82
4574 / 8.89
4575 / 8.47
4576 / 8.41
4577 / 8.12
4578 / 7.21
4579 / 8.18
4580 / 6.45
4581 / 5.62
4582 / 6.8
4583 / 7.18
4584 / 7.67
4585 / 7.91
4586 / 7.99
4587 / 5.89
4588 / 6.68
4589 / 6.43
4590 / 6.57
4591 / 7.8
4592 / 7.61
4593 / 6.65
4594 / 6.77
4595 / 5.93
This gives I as 8.02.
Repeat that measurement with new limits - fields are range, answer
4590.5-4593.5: 7.35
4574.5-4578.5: 8.05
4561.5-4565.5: 7.65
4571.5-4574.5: 8.54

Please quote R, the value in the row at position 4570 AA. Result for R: 8.23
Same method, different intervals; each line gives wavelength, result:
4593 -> 6.65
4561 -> 7.65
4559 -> 8.25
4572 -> 7.9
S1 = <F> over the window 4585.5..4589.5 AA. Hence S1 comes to 6.75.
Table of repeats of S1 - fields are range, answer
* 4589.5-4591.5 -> 7.19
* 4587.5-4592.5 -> 7.02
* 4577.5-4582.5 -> 6.85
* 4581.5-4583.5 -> 6.99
